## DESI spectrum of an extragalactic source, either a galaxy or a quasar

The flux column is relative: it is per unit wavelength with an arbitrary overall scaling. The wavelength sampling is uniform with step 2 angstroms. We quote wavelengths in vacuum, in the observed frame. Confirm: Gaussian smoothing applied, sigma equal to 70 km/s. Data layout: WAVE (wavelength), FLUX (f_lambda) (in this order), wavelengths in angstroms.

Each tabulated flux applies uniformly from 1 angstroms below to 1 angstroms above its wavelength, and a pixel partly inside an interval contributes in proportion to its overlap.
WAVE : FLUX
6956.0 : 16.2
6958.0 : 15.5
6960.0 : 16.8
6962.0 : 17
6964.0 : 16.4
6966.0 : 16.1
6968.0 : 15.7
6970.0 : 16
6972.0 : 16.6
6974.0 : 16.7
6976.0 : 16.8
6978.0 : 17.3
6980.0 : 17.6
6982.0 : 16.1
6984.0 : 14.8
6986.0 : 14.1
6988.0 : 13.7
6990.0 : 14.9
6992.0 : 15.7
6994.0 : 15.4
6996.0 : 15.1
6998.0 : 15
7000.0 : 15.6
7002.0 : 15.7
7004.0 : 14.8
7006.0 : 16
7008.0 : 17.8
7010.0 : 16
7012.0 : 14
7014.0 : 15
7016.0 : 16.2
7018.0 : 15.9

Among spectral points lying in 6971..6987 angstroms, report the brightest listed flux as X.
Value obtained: 17.6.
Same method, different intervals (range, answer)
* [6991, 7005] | 15.7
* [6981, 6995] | 16.1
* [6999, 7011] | 17.8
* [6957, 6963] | 17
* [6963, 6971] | 16.4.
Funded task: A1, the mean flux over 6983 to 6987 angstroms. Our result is 14.4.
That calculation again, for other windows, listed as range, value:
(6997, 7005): 15.3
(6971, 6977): 16.7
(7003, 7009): 16.2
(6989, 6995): 15.3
